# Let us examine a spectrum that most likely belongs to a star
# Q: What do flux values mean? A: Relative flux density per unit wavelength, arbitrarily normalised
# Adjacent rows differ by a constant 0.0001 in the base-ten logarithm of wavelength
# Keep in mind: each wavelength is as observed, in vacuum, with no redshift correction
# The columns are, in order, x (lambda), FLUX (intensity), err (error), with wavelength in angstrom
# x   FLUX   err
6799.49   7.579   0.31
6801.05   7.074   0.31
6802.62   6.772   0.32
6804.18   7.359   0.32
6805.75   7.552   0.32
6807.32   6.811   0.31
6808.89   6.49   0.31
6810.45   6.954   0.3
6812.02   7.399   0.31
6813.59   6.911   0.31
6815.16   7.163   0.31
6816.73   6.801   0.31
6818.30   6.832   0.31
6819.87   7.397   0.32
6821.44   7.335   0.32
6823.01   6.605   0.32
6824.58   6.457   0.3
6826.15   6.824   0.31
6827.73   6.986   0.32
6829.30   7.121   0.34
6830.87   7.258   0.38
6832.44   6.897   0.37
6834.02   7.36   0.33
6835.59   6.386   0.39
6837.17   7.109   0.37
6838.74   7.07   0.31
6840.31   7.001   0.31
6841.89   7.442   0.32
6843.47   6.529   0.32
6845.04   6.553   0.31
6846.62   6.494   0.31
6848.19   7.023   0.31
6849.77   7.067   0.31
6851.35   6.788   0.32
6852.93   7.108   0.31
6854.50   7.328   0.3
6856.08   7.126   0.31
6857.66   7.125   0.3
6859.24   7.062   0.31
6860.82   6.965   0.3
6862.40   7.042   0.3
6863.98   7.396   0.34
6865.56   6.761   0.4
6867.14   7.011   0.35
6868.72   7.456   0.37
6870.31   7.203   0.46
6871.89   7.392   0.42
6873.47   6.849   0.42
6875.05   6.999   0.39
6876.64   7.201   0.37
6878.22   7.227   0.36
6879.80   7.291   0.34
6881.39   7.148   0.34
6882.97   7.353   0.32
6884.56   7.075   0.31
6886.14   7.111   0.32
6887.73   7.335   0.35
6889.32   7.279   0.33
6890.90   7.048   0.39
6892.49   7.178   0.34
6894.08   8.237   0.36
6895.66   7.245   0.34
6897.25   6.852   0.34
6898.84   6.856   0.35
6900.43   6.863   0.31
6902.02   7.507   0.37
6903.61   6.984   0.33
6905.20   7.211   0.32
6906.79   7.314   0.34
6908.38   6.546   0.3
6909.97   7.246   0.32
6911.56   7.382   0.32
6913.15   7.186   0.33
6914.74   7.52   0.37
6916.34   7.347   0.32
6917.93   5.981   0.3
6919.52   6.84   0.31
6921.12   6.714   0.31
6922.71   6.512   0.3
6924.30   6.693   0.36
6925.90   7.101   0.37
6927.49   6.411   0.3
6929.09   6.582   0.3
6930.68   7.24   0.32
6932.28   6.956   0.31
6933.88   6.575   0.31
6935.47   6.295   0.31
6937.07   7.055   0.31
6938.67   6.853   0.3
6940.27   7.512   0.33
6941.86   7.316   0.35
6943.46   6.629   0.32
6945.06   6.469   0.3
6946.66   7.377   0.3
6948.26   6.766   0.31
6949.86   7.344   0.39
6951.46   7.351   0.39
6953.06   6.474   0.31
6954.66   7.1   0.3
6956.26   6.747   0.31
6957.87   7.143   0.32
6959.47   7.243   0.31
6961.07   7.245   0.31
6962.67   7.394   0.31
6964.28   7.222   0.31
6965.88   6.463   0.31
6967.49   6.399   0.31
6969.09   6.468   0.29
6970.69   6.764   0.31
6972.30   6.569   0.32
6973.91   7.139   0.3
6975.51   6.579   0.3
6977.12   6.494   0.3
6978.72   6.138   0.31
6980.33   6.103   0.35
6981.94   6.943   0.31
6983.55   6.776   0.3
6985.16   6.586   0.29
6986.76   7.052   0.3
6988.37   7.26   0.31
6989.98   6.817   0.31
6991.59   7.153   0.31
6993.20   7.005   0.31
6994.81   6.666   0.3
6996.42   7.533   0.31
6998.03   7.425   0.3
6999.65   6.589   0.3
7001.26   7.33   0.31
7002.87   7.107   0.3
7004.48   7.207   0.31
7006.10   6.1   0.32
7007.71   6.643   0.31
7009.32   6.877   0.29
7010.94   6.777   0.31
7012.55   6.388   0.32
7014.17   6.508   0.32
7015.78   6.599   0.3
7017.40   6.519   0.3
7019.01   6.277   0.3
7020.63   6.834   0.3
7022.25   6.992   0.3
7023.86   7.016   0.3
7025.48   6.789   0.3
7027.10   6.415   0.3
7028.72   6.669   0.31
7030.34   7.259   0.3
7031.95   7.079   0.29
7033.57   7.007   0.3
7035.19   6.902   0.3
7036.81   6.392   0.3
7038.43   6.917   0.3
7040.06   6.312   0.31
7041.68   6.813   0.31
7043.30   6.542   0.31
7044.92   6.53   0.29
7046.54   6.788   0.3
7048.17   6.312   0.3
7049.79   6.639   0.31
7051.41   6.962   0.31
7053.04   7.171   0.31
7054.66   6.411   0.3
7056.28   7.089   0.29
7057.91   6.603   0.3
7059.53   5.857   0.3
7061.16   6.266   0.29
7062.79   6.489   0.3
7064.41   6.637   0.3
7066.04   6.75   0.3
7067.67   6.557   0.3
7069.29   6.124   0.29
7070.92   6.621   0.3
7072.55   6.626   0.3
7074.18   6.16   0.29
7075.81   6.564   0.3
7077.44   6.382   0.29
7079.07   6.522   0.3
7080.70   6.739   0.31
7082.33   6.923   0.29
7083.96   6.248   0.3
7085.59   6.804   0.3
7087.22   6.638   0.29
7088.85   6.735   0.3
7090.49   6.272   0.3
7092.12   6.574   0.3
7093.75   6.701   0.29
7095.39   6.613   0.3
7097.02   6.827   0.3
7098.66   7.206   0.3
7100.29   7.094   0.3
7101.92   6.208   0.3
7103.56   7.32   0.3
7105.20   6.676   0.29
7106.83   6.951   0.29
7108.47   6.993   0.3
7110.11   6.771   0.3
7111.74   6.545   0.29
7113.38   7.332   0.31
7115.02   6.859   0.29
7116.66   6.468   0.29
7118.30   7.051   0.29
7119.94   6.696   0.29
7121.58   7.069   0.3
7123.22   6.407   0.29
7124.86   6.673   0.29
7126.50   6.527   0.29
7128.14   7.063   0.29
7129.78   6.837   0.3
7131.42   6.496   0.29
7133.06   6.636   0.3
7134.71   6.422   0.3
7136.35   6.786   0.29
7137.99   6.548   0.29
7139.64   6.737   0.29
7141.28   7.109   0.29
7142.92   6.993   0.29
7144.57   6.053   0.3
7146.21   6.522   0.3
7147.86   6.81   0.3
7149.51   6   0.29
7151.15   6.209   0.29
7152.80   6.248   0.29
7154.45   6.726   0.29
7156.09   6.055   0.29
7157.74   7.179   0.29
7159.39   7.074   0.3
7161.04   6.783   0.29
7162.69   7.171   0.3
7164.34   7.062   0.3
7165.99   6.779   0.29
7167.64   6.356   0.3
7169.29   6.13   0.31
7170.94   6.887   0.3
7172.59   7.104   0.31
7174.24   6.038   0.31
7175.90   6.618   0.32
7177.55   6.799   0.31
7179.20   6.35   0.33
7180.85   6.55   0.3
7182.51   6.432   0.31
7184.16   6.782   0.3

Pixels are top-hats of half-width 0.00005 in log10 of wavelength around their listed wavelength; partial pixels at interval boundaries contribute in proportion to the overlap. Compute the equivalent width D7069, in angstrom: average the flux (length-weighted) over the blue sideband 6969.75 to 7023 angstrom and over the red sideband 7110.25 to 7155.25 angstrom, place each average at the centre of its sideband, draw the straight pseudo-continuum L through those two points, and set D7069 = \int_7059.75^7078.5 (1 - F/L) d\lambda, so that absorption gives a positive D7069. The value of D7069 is 0.7 angstrom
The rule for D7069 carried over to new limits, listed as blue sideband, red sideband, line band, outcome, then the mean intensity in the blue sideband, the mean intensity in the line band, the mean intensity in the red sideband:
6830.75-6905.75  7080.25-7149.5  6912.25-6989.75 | 1.3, 7.1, 6.85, 6.73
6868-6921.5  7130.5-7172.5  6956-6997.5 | 0.8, 7.15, 6.85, 6.64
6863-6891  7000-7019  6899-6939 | 0.6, 7.18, 6.92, 6.71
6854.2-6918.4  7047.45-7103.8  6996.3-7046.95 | -0.1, 7.16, 6.78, 6.61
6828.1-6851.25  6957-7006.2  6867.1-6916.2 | -2.0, 6.95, 7.2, 6.88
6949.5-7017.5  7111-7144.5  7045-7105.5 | 1.4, 6.84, 6.62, 6.75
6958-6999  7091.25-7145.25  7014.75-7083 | 1.7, 6.86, 6.64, 6.77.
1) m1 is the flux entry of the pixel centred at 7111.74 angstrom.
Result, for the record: 6.545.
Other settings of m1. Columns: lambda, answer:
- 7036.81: 6.392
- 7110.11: 6.771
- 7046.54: 6.788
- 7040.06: 6.312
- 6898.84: 6.856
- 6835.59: 6.386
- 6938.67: 6.853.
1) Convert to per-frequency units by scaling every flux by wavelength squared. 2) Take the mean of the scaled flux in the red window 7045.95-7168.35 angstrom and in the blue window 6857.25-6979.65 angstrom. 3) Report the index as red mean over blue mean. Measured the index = 1.01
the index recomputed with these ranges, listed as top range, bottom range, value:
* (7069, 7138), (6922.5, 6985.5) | 1.02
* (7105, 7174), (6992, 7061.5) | 1.03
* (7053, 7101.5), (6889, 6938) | 0.99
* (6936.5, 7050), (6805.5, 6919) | 1.00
